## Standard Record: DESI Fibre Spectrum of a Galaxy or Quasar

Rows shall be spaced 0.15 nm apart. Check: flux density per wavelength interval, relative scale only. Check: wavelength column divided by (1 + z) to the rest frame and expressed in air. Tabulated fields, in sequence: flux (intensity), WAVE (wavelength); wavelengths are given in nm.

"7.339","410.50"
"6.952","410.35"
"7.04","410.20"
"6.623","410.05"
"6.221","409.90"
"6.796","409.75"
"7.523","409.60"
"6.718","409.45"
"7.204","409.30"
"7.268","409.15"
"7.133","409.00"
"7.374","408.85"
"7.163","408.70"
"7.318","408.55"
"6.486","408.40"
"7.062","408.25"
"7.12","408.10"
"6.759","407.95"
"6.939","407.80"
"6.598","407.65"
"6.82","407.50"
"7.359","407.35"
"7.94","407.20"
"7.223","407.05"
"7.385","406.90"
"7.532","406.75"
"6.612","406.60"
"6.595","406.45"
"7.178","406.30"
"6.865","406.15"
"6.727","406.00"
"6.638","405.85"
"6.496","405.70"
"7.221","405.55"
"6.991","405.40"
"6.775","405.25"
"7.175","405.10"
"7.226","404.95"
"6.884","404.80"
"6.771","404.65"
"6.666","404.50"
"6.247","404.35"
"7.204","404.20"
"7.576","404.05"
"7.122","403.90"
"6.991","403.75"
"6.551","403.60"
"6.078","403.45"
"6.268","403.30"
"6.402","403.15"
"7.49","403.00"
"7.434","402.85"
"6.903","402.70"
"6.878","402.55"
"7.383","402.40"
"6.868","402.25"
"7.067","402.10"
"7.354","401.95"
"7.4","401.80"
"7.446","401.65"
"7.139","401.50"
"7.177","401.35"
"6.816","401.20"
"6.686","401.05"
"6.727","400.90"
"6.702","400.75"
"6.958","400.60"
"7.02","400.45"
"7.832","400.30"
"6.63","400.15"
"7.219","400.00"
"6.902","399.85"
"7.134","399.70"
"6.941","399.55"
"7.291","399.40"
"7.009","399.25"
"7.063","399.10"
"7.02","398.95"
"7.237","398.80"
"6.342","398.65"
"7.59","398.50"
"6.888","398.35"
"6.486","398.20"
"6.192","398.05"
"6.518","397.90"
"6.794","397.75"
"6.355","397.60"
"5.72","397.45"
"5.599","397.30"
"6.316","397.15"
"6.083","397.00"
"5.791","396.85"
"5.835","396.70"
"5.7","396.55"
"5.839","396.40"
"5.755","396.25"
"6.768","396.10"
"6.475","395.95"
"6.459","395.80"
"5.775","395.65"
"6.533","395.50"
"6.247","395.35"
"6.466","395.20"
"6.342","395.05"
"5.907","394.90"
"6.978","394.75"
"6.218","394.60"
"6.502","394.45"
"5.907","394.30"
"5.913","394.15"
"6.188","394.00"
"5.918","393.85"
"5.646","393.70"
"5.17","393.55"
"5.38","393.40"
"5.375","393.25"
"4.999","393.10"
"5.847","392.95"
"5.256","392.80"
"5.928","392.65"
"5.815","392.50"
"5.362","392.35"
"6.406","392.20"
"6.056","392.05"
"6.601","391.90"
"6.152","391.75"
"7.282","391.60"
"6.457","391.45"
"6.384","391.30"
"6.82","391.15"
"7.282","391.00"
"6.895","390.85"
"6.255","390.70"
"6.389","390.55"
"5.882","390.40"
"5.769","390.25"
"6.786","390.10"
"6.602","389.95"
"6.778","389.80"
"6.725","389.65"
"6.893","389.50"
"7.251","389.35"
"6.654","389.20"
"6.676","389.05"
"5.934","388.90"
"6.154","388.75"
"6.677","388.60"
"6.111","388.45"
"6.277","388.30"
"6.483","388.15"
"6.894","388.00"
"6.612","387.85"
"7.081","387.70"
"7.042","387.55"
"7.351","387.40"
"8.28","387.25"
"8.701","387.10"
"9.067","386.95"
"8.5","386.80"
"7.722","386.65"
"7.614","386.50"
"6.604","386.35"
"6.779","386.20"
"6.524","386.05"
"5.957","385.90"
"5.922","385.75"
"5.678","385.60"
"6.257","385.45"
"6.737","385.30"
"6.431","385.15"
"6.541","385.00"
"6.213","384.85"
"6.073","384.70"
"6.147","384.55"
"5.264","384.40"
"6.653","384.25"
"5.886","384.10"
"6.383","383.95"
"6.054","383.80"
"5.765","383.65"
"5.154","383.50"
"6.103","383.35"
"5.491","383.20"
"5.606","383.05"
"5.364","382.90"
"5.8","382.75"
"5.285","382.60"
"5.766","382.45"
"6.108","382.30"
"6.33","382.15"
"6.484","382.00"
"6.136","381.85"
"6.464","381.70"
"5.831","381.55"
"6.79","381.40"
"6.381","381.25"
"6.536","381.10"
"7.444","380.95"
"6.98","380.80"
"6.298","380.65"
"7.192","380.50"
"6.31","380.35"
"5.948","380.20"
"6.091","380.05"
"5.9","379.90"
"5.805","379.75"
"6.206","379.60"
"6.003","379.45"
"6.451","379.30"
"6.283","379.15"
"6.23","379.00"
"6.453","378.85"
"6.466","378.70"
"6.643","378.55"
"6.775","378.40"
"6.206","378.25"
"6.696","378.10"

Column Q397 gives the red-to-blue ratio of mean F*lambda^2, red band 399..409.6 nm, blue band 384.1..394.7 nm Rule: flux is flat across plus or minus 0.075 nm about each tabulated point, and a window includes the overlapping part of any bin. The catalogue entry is 1.2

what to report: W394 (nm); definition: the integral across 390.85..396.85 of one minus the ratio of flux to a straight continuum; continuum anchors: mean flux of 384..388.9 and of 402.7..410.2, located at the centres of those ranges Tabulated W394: 0.63 nm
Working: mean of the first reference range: 6.74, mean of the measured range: 6.11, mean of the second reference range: 6.95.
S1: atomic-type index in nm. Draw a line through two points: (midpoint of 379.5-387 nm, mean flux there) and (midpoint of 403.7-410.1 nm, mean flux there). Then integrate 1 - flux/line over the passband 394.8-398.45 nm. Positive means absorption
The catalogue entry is 0.26 nm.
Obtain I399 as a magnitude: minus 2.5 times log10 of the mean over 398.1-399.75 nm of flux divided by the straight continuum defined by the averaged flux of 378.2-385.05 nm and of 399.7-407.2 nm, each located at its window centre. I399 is -0.03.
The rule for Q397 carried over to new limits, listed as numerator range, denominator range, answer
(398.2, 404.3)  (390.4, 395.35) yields 1.19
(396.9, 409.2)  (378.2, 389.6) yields 1.18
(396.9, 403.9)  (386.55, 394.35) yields 1.11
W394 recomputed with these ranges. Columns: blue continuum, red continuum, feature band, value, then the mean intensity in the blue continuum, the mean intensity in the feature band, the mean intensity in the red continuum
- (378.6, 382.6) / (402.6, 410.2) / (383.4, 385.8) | 0.13 nm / 6.32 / 6.07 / 6.95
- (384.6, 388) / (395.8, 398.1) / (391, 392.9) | 0.08 nm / 6.98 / 6.25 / 6.13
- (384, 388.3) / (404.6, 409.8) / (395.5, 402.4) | 0.25 nm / 6.81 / 6.69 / 7.03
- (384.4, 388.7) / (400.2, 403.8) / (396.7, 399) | 0.17 nm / 6.83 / 6.44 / 6.98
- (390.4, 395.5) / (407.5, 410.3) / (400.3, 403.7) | -0.19 nm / 6.13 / 6.96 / 6.96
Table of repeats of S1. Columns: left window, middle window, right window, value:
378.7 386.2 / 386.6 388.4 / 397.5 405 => -0.31 nm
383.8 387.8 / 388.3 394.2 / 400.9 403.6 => 0.55 nm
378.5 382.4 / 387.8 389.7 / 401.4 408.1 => 0.01 nm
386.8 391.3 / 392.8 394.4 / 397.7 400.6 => 0.29 nm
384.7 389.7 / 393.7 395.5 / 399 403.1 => 0.19 nm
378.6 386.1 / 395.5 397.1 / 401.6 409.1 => 0.14 nm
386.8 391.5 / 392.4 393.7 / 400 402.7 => 0.27 nm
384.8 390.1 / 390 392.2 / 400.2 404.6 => 0.12 nm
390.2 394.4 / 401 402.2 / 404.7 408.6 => -0.09 nm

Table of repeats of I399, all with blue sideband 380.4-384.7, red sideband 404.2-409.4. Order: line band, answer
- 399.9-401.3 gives -0.03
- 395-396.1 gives 0.04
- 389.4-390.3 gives -0.04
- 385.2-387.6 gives -0.14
